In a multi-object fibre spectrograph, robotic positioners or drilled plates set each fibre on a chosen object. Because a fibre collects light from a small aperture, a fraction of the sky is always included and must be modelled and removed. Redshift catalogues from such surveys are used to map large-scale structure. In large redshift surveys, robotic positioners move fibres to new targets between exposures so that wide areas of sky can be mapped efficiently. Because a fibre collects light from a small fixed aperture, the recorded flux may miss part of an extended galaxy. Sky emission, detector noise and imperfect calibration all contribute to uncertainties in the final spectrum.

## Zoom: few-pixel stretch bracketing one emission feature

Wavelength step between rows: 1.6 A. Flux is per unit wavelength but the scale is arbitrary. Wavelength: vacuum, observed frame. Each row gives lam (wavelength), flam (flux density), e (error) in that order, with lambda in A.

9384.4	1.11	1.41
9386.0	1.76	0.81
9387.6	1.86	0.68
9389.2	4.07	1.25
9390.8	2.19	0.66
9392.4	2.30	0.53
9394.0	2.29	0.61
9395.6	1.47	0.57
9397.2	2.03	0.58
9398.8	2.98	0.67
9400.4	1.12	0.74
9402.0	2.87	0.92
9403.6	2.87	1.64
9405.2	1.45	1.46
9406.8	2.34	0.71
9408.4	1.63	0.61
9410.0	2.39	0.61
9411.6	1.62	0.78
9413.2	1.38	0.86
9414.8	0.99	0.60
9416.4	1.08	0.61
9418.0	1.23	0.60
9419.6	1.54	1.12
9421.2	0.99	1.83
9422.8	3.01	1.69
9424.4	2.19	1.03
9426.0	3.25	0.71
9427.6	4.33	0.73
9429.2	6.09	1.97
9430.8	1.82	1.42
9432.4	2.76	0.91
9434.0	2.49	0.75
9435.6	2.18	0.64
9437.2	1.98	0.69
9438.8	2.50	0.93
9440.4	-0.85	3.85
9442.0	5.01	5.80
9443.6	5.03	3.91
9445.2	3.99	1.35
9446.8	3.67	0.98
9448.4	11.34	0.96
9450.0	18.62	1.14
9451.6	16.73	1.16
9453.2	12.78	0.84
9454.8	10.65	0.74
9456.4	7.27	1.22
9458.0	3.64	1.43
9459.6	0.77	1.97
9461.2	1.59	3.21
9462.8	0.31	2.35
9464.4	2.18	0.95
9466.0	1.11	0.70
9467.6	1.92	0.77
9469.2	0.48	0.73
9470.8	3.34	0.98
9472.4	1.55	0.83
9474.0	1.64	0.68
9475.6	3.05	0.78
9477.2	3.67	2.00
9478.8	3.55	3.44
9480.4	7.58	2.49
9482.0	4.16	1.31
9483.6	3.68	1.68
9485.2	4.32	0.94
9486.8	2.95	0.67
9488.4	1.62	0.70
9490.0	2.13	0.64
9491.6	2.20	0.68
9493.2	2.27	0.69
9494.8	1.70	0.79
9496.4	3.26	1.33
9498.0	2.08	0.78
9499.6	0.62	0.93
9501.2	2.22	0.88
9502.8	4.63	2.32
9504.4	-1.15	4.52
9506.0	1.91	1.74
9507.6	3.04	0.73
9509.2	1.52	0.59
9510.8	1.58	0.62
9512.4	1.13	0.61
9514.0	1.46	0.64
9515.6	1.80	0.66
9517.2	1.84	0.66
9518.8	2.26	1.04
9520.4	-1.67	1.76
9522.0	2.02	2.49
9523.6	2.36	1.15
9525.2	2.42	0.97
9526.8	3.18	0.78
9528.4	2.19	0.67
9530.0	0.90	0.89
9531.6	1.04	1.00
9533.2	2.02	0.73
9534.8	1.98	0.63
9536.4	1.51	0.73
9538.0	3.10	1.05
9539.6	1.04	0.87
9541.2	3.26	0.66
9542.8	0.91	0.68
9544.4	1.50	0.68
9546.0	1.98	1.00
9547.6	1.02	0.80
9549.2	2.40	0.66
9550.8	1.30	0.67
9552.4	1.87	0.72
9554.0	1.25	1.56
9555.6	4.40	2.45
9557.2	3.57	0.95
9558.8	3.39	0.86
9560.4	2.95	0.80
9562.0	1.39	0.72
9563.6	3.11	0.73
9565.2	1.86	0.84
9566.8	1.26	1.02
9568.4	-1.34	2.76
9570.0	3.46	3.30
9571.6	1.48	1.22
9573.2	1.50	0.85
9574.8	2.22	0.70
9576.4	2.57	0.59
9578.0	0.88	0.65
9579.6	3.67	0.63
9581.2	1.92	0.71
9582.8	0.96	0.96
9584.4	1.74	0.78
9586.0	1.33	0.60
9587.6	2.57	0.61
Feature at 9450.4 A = H-alpha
